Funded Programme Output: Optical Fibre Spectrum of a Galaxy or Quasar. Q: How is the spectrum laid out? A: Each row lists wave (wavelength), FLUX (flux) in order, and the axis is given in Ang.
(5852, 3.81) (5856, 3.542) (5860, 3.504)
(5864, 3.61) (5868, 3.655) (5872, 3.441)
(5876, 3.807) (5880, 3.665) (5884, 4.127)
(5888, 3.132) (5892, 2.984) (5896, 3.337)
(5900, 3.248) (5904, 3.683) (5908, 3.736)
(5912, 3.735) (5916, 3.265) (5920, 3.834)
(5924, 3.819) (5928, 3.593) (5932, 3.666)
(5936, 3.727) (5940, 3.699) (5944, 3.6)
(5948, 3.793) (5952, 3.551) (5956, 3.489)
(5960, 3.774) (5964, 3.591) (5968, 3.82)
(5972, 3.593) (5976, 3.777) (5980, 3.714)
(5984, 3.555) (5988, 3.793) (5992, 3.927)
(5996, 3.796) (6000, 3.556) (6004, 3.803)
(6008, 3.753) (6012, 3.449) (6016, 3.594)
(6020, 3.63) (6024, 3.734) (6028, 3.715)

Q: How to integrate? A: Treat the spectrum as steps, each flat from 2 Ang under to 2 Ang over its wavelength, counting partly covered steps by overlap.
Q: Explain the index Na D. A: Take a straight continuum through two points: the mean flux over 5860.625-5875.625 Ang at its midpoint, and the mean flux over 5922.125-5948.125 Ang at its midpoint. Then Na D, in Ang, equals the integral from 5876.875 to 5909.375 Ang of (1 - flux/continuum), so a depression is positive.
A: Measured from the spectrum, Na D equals 1.2 Ang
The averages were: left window 3.59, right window 3.69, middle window 3.5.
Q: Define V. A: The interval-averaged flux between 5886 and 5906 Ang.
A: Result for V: 3.28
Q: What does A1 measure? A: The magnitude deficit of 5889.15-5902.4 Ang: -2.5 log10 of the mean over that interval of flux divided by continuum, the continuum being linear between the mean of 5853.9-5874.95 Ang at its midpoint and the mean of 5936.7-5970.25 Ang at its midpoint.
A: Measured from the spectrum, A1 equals 0.127 mag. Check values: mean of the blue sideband 3.56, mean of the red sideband 3.67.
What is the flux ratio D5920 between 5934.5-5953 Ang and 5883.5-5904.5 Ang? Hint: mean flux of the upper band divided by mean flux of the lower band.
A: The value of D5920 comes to 1.10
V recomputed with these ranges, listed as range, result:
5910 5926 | 3.66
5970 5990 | 3.69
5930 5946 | 3.67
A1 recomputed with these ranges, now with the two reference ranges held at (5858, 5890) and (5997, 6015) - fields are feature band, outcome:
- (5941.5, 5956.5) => 0.00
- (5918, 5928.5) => -0.04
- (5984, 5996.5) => -0.05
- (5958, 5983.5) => -0.02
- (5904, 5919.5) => 0.00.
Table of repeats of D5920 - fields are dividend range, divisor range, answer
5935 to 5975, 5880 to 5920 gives 1.05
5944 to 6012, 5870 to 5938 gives 1.03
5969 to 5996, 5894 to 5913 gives 1.06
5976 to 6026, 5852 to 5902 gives 1.05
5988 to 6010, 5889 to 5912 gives 1.10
